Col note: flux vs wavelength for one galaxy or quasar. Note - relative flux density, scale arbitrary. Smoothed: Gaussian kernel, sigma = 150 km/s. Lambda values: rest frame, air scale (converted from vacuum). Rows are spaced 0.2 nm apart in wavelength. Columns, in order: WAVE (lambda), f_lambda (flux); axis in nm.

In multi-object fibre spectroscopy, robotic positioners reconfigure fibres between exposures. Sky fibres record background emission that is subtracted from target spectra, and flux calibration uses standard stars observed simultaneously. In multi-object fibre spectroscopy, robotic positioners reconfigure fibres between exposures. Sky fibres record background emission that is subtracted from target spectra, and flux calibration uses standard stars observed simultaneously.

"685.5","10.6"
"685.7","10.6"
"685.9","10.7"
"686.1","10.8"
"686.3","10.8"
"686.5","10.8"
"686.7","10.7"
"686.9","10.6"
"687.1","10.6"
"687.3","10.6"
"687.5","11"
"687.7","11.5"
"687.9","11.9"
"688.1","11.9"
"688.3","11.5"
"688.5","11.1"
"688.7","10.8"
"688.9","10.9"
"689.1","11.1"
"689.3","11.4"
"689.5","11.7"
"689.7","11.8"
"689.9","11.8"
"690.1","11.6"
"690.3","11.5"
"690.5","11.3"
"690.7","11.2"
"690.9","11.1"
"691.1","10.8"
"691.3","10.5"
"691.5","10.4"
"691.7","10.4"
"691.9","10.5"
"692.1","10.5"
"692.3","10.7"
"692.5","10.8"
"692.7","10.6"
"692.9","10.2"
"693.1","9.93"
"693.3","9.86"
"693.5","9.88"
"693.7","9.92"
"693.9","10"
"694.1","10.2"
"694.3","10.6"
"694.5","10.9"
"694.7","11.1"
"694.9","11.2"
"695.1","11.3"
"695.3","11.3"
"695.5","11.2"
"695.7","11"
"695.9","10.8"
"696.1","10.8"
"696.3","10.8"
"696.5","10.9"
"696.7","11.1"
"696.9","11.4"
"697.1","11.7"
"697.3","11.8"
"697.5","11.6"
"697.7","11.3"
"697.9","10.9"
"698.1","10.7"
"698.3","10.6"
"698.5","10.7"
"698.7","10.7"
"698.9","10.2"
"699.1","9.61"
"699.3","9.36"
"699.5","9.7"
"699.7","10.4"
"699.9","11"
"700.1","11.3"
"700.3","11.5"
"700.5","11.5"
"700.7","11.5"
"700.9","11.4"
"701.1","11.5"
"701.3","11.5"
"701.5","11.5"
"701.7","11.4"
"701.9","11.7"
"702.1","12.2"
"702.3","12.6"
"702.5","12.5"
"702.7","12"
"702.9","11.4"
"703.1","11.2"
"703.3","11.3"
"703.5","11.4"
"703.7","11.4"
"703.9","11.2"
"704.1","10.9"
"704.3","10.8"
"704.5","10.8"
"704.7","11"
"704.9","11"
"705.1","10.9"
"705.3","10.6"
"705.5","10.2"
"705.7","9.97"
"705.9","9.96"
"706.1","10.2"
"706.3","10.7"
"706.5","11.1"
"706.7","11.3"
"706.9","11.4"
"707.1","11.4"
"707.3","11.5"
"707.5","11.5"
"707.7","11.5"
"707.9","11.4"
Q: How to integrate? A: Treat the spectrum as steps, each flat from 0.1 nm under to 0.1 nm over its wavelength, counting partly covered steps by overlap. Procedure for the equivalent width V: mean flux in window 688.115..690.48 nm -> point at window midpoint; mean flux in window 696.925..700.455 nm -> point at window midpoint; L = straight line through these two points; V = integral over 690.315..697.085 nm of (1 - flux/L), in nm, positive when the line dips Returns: 0.24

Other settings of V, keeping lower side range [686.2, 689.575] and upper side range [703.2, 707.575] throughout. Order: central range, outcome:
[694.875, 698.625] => -0.030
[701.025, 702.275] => -0.083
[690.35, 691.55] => 0.016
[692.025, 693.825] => 0.130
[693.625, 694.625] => 0.063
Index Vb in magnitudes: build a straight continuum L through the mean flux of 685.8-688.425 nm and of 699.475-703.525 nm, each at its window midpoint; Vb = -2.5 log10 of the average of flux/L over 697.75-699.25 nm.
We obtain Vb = 0.09 mag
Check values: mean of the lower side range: 11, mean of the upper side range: 11.5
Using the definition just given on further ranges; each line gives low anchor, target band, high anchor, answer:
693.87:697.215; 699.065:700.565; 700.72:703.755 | 0.085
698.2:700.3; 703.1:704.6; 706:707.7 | -0.025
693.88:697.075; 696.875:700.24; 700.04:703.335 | 0.053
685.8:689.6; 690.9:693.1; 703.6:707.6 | 0.050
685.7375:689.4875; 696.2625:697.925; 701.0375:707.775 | -0.016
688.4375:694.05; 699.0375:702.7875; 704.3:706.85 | -0.057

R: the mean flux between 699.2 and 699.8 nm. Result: 9.82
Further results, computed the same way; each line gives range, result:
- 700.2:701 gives 11.5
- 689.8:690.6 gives 11.5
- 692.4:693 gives 10.5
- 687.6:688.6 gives 11.6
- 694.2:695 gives 10.9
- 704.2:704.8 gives 10.9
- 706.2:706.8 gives 11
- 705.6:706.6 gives 10.4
